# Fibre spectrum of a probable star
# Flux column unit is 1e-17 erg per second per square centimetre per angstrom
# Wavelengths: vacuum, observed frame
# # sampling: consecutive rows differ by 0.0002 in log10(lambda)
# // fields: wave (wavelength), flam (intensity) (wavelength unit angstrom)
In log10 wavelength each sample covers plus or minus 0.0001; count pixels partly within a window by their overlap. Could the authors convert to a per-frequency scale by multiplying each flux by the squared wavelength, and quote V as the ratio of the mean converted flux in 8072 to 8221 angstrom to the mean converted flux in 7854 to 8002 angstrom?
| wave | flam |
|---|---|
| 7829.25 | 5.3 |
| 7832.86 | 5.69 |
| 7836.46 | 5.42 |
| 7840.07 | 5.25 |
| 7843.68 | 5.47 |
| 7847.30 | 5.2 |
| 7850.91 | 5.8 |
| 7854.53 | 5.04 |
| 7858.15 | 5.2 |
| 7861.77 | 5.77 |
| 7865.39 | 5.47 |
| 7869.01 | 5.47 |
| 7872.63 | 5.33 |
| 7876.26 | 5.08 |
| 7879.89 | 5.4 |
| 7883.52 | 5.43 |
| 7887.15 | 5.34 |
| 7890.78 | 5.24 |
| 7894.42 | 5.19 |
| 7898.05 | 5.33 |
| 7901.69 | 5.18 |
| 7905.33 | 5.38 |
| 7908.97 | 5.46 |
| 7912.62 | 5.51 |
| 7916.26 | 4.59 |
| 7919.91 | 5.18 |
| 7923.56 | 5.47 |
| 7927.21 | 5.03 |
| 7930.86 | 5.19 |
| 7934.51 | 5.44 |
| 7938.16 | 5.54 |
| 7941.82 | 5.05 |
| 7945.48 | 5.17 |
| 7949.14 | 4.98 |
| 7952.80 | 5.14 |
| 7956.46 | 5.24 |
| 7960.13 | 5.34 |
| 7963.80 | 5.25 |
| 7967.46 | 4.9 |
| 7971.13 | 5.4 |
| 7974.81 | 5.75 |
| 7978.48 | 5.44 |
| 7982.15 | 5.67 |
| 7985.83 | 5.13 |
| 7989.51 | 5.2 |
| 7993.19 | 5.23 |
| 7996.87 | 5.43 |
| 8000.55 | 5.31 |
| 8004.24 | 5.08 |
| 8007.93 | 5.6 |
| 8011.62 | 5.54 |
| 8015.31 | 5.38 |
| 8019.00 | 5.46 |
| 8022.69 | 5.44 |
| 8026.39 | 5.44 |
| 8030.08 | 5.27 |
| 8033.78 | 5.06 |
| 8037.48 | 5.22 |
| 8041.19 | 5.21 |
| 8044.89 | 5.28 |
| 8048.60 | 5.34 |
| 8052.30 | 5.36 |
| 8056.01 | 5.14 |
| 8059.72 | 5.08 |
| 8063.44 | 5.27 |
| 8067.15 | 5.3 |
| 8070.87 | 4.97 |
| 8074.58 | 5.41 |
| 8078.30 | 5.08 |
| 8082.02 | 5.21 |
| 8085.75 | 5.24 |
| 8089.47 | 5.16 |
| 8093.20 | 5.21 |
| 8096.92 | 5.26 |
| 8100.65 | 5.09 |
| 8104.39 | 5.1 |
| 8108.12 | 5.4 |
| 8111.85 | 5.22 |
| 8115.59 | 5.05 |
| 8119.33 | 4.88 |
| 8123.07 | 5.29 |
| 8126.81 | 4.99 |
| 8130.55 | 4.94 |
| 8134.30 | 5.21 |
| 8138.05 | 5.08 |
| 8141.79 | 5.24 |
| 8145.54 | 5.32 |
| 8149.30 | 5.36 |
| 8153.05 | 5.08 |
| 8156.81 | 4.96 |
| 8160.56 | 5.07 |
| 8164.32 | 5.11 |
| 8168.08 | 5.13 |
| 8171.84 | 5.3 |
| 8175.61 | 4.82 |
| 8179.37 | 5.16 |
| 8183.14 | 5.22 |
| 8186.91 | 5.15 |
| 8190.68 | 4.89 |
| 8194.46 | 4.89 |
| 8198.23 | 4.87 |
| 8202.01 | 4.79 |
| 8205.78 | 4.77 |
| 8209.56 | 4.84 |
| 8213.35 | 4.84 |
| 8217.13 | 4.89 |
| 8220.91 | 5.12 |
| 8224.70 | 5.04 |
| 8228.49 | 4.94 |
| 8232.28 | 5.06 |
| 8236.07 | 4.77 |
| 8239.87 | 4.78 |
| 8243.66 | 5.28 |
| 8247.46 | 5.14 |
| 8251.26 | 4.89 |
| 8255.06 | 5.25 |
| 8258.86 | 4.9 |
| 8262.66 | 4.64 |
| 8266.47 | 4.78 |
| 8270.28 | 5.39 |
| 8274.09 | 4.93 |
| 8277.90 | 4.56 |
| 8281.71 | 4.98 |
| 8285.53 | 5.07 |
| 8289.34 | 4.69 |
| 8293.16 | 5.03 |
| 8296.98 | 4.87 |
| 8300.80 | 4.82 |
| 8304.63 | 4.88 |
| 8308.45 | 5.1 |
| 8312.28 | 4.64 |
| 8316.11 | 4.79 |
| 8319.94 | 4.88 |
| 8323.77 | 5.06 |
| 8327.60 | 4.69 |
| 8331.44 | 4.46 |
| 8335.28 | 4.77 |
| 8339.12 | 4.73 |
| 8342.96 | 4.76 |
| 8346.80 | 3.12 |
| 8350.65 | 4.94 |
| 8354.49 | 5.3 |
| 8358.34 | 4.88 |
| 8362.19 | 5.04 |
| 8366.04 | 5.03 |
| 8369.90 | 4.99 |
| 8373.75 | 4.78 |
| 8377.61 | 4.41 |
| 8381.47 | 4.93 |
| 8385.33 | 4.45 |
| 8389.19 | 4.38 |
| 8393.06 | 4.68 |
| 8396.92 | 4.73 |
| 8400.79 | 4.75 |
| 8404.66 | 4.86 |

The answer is 1.02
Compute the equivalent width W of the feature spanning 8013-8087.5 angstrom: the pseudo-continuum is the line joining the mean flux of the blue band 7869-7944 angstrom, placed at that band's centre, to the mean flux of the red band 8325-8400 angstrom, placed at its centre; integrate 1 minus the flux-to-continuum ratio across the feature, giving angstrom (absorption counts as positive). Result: -2.5 angstrom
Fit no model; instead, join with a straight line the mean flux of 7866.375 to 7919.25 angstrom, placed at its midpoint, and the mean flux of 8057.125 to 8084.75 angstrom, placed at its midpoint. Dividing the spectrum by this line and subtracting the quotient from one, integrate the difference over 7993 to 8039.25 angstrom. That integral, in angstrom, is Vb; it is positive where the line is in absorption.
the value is -1.2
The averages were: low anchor 5.28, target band 5.35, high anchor 5.19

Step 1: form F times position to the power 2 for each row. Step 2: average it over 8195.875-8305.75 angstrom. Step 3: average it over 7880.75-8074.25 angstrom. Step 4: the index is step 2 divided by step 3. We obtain 1.00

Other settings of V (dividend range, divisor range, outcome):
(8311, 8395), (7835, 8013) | 0.99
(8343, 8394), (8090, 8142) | 0.97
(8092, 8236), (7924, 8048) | 1.00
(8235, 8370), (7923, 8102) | 0.99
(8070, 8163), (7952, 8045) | 1.00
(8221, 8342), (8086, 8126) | 0.99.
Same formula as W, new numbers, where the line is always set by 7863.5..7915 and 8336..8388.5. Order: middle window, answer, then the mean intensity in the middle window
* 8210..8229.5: -0.2 angstrom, 4.96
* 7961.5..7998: -0.8 angstrom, 5.34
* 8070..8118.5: -1.1 angstrom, 5.18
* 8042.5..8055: -0.4 angstrom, 5.31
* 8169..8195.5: -0.6 angstrom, 5.07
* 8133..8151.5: -0.9 angstrom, 5.24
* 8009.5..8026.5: -0.9 angstrom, 5.46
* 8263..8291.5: -0.4 angstrom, 4.9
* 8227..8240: 0.0 angstrom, 4.9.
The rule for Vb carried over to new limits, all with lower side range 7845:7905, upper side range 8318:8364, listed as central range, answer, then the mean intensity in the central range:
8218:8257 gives -1.3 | 5.02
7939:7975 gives 0.2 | 5.21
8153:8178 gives -0.6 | 5.07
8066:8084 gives -0.4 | 5.19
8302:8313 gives -0.3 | 4.89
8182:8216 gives 0.0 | 4.91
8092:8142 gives -1.2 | 5.14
